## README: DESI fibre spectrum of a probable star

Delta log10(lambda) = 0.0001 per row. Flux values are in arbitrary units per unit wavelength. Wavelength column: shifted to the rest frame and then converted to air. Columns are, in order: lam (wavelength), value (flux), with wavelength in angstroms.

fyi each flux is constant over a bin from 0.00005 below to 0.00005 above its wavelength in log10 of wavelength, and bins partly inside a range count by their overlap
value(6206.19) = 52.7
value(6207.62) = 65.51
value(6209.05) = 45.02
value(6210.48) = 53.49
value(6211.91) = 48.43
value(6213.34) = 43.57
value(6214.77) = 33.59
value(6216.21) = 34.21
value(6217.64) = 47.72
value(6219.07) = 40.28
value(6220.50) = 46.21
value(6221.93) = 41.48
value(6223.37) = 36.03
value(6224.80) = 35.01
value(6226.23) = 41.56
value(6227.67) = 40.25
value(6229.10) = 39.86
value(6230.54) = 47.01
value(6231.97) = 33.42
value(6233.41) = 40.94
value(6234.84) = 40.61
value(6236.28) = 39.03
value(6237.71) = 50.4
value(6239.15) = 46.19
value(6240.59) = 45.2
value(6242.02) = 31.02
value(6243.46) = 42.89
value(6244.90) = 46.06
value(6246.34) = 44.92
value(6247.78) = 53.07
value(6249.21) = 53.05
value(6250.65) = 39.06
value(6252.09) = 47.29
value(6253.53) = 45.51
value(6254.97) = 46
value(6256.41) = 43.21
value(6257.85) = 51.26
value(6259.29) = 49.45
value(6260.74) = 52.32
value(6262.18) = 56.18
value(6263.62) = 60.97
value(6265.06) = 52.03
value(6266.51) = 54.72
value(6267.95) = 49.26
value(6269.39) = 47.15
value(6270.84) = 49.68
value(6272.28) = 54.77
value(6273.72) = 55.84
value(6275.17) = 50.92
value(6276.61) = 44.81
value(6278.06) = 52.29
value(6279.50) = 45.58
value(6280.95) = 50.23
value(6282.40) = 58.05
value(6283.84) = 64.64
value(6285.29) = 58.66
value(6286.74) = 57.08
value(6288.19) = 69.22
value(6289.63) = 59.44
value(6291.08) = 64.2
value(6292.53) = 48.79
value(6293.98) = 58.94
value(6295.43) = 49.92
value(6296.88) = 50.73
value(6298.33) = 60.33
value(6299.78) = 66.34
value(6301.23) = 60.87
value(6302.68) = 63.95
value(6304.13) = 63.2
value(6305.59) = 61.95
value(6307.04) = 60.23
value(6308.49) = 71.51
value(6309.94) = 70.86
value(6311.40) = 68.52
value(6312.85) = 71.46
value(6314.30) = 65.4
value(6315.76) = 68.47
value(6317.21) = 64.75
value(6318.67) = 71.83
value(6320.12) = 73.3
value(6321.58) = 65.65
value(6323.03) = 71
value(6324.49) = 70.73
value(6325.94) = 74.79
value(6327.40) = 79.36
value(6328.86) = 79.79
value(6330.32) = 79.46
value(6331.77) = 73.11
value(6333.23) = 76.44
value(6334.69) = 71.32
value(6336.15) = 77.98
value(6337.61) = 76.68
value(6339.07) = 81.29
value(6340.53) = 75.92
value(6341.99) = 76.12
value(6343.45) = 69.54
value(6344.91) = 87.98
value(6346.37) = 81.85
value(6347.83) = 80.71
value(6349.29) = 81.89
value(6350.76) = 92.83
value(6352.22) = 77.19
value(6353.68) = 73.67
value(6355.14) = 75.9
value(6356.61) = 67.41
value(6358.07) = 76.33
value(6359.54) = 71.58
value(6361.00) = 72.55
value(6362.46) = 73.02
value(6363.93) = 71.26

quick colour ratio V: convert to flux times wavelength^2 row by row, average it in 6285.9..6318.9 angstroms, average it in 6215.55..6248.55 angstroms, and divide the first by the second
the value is 1.5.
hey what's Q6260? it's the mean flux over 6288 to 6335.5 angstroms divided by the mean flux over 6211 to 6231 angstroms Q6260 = 1.6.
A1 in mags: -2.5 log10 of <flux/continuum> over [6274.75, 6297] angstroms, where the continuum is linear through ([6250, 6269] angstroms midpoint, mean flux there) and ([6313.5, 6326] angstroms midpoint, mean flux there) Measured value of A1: 0.06 mag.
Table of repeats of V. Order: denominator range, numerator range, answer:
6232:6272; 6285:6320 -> 1.36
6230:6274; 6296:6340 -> 1.50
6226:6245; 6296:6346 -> 1.75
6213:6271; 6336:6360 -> 1.80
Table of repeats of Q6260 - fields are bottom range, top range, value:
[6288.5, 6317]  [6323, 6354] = 1.25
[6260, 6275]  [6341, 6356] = 1.50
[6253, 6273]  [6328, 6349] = 1.53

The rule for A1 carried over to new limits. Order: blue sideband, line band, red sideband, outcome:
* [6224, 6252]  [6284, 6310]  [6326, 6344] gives 0.04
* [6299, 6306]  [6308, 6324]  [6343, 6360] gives -0.03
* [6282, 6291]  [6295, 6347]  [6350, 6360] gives -0.02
